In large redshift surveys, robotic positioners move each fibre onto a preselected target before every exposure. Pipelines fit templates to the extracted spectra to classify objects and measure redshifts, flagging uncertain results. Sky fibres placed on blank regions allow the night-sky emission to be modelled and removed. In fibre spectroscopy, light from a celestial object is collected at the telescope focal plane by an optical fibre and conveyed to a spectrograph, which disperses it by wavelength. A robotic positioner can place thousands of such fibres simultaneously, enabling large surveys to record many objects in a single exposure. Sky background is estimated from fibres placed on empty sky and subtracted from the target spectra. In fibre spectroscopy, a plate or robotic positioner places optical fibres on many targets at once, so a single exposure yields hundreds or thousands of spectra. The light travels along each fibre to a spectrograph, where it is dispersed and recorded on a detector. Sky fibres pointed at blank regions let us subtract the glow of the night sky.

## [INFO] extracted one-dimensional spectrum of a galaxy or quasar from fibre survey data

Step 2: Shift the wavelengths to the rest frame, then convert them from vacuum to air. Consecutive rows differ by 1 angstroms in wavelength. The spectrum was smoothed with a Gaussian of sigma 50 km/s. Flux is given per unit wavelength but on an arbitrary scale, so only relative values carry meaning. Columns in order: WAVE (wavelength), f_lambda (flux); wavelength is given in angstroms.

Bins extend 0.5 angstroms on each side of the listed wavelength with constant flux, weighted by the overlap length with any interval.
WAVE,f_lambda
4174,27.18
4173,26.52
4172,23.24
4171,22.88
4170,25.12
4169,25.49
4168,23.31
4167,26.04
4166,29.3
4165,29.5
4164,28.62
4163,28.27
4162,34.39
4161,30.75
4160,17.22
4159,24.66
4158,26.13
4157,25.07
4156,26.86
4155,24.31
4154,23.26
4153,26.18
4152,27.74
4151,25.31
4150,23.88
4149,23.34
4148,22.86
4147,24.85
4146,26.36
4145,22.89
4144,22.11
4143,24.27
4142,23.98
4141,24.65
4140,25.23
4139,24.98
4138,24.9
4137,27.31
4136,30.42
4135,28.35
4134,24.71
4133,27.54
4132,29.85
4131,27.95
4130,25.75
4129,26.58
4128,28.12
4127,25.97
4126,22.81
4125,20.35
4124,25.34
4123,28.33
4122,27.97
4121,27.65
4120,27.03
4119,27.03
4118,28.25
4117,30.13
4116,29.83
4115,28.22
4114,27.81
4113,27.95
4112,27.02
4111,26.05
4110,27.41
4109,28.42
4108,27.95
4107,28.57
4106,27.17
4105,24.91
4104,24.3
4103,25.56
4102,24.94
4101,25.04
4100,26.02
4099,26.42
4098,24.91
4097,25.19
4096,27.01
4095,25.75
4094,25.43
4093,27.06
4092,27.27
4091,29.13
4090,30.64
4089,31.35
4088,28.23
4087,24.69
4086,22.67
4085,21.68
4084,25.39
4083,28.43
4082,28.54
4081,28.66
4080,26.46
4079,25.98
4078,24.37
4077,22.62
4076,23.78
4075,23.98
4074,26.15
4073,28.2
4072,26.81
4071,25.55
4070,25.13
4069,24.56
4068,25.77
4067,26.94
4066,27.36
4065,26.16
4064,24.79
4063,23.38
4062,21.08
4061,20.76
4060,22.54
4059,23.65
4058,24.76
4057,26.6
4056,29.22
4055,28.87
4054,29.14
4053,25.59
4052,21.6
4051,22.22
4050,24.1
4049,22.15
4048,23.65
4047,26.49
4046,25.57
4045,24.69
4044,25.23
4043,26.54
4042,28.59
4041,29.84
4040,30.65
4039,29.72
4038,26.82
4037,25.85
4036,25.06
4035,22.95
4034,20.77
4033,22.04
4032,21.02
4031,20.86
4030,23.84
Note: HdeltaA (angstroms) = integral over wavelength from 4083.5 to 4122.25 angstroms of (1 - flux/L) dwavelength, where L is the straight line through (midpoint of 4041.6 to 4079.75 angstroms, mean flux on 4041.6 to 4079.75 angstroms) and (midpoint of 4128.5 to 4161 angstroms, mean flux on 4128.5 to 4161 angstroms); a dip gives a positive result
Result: -2.48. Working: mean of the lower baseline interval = 25.1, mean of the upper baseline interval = 25.4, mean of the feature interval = 26.9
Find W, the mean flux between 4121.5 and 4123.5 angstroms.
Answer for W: 28.1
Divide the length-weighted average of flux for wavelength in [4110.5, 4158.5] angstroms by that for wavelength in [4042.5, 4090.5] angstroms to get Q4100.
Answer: 1.03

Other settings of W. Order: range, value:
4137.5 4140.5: 25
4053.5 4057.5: 28.5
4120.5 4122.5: 27.8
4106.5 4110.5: 28.1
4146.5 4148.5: 23.9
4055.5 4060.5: 25.4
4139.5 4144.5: 24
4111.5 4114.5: 27.6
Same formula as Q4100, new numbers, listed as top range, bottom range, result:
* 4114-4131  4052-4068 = 1.06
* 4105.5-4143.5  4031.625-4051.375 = 1.07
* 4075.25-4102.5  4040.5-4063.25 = 1.04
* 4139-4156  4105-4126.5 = 0.90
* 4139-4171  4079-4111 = 0.96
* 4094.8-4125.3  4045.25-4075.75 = 1.07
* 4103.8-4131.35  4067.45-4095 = 1.03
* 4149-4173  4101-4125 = 0.96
